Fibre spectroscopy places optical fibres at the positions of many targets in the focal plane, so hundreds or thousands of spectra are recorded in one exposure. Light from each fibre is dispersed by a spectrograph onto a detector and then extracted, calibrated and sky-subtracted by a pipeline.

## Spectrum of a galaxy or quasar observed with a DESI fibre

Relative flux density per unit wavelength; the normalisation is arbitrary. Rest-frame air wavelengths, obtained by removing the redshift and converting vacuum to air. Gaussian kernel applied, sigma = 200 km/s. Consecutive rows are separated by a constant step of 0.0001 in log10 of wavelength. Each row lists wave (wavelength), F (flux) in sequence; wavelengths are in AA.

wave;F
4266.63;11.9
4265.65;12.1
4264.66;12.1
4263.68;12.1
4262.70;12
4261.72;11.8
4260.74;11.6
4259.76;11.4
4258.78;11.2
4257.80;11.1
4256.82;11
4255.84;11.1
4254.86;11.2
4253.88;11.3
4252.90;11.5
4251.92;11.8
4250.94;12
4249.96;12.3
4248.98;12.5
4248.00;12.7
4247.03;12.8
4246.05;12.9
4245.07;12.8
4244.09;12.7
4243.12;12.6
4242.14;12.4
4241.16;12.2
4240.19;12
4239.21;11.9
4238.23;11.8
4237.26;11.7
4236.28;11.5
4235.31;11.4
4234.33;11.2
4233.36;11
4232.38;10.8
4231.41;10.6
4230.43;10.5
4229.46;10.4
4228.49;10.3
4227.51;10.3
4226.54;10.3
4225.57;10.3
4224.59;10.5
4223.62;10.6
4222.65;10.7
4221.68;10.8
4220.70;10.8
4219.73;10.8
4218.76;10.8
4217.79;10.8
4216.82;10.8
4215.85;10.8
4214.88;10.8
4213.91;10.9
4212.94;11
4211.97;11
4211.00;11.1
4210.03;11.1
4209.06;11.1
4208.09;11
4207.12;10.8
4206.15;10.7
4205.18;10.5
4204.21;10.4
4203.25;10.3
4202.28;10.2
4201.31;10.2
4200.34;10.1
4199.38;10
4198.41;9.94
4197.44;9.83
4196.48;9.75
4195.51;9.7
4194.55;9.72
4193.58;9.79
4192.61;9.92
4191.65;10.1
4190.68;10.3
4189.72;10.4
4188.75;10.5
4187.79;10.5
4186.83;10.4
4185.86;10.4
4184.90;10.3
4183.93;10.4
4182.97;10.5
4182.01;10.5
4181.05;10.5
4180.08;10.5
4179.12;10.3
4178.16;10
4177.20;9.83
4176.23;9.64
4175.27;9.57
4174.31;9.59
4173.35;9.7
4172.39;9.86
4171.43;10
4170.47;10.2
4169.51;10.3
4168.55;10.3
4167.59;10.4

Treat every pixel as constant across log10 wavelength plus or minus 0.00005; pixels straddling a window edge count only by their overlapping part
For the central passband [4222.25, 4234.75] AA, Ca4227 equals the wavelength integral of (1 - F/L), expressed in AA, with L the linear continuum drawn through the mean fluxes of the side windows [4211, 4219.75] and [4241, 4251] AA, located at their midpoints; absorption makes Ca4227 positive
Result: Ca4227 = 1.1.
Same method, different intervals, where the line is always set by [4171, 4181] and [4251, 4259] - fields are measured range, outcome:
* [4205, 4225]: -0.4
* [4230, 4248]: -1.3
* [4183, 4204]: 0.2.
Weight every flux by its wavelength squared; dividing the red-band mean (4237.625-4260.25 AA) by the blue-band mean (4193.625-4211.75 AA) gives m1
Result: 1.18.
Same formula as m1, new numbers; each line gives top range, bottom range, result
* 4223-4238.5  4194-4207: 1.08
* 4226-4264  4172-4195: 1.18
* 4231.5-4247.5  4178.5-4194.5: 1.19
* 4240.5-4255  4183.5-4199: 1.25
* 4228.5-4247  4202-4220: 1.10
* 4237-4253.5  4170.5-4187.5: 1.25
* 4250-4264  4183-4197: 1.17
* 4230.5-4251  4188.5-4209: 1.19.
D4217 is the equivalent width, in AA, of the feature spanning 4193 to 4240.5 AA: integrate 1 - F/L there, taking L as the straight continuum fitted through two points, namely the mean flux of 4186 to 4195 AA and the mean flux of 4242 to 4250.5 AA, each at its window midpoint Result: 2.75 AA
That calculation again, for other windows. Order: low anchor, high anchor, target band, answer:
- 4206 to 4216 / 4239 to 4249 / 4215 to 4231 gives 1.27 AA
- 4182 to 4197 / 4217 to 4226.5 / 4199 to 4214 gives -0.30 AA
